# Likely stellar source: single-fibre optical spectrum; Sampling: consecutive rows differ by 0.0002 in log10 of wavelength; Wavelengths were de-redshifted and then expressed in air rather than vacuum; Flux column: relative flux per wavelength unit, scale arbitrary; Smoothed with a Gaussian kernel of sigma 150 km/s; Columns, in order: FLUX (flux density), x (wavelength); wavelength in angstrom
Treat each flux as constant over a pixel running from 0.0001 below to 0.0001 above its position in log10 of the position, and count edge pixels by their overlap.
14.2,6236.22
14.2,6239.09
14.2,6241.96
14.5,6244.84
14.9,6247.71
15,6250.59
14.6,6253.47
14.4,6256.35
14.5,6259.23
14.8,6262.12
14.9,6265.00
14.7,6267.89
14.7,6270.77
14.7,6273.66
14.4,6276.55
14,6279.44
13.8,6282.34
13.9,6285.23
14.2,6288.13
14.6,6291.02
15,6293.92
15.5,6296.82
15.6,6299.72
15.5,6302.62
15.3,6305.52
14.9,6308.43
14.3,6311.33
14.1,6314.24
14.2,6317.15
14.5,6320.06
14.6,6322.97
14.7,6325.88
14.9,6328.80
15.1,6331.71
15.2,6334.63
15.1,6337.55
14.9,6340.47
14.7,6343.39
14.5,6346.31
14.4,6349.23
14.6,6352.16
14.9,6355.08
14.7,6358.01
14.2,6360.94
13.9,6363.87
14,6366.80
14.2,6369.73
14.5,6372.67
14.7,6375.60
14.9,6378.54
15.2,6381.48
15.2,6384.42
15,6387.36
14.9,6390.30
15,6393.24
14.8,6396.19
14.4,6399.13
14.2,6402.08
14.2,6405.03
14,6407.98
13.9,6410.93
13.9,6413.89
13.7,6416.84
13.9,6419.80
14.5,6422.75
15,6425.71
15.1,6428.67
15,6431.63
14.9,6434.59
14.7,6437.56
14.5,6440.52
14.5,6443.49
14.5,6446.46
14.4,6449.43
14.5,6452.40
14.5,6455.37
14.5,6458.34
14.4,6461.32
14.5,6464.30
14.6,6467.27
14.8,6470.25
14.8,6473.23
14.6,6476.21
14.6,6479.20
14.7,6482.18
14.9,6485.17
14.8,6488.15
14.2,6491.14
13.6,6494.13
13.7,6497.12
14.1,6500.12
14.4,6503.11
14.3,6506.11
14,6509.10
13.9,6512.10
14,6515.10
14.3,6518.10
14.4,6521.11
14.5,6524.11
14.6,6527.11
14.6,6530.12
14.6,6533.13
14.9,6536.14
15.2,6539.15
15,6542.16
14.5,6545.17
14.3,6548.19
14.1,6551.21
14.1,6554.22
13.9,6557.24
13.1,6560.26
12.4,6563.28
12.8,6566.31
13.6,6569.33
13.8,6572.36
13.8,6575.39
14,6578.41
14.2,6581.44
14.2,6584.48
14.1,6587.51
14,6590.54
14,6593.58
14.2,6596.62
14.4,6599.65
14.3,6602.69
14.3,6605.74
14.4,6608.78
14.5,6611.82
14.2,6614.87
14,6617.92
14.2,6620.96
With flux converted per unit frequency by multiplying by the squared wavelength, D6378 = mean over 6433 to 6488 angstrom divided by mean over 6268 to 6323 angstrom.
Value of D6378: 1.1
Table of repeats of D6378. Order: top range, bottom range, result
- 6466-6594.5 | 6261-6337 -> 1.04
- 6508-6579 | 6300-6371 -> 1.03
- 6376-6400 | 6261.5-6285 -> 1.07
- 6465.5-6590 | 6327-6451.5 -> 1.02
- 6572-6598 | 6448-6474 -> 1.00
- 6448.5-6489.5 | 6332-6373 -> 1.04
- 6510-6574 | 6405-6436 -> 1.02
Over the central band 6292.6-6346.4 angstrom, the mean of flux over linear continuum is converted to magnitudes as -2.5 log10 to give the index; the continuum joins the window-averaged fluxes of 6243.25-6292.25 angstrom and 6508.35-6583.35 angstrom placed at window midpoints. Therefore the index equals -0.03 mag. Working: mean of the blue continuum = 14.5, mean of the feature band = 14.9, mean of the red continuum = 14.1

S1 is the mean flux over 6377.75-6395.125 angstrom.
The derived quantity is 15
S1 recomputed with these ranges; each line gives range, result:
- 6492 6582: 14.1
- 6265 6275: 14.7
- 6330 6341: 15.1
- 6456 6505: 14.4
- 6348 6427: 14.5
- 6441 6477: 14.5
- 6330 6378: 14.6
